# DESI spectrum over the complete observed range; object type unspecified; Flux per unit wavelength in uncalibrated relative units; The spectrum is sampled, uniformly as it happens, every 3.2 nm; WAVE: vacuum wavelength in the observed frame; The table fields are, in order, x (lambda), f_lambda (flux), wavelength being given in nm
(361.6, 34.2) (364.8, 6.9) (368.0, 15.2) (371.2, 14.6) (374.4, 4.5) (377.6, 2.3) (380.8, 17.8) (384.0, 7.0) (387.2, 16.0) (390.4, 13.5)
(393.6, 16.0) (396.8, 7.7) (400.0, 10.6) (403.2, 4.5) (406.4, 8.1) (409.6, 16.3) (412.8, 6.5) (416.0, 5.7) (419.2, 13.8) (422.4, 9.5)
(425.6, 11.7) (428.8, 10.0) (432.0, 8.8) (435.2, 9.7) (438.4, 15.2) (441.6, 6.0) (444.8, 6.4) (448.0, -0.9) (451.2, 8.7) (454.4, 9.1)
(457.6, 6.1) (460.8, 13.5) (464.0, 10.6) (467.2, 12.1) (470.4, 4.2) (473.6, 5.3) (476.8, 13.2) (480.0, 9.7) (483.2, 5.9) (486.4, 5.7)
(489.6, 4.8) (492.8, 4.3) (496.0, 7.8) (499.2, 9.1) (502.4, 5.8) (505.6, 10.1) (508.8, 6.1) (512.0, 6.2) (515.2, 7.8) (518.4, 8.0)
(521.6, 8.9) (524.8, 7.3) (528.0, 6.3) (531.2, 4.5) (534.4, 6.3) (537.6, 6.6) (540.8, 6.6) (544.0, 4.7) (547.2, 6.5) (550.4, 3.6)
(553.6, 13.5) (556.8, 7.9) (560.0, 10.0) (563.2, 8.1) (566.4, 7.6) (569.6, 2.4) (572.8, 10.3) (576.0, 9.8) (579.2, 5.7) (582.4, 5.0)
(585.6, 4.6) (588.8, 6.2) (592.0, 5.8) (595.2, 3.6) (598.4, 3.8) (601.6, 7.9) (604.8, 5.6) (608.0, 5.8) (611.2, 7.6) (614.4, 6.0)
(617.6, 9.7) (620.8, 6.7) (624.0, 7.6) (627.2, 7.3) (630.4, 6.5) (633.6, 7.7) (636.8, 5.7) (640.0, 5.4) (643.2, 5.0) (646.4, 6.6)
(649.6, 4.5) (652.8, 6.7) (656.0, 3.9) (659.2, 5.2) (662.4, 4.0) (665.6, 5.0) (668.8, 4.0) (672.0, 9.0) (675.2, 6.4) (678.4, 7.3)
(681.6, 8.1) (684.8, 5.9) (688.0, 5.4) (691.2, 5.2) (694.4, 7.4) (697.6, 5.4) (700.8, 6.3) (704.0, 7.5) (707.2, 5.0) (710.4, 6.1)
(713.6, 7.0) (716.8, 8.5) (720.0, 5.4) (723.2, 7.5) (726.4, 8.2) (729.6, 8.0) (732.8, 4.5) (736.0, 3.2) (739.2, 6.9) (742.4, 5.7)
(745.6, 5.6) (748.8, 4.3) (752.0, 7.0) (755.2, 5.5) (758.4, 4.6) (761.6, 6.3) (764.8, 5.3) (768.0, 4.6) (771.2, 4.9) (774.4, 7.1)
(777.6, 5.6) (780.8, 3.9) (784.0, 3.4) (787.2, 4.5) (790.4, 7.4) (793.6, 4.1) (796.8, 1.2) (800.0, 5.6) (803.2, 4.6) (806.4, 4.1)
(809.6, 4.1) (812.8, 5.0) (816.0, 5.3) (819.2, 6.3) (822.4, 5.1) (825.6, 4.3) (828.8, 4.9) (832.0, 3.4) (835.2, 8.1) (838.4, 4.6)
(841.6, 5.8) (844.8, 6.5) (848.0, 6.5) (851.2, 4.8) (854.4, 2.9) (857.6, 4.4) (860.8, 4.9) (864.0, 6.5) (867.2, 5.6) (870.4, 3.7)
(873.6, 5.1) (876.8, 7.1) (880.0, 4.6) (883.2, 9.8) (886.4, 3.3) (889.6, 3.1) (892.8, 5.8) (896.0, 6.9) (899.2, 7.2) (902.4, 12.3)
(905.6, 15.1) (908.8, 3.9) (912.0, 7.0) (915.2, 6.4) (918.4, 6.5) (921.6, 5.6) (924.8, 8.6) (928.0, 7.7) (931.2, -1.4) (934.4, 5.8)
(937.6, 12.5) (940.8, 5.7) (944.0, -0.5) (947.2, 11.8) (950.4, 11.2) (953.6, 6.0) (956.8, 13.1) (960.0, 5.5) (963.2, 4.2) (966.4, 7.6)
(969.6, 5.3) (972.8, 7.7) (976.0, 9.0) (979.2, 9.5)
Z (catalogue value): 1.425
